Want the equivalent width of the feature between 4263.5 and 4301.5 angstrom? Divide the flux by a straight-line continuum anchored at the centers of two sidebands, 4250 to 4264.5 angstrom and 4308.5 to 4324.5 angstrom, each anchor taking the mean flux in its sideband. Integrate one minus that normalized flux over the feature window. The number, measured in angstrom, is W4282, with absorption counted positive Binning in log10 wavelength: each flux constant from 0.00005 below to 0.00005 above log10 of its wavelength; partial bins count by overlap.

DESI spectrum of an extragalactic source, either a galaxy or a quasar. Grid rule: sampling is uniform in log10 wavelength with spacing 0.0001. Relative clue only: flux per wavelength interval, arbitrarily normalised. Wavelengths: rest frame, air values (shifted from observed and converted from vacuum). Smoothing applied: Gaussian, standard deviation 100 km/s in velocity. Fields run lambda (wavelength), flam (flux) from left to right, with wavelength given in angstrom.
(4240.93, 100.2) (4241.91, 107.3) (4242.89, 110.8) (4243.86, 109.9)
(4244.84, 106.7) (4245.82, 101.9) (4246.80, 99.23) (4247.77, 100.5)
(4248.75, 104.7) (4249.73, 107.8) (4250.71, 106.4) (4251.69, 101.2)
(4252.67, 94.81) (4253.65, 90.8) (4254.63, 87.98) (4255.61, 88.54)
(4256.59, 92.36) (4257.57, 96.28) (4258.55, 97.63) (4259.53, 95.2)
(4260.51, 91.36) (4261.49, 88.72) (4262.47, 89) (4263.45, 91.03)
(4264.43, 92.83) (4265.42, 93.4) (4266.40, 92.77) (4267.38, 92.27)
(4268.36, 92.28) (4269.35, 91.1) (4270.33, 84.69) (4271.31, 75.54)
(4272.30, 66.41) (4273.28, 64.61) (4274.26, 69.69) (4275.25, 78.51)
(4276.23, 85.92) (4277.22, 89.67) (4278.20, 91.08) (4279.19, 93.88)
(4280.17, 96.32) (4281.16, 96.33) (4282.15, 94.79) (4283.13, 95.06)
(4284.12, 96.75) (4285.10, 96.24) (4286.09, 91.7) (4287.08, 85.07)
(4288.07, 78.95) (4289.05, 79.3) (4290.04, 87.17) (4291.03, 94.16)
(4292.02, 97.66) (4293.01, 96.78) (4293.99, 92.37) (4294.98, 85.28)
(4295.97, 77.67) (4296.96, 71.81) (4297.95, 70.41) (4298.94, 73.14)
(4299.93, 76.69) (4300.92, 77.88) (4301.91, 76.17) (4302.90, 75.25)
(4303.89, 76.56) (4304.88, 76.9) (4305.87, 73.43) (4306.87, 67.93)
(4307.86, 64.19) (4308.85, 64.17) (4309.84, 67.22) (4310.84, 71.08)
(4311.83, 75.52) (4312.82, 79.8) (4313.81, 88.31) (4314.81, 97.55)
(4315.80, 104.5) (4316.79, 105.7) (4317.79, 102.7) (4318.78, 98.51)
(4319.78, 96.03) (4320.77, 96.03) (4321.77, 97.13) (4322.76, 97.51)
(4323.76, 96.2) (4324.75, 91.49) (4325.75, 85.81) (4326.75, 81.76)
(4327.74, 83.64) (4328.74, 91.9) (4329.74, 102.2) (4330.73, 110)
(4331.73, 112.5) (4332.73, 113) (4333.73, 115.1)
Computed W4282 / 2.6 angstrom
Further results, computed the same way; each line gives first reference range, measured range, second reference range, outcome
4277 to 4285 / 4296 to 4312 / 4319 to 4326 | 3.7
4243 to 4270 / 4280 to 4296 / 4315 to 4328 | 0.8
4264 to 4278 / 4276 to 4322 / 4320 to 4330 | 1.3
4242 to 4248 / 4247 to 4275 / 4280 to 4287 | 2.9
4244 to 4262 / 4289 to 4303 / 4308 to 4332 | 1.6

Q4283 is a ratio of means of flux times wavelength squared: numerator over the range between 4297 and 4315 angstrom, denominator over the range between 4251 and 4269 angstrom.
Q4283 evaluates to 0.82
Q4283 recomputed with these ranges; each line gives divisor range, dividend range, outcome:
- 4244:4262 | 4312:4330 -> 0.99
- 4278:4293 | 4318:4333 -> 1.07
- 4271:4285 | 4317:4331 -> 1.13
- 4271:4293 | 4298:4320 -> 0.94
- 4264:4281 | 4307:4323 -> 1.04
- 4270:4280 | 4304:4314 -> 0.92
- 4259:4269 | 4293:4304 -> 0.87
